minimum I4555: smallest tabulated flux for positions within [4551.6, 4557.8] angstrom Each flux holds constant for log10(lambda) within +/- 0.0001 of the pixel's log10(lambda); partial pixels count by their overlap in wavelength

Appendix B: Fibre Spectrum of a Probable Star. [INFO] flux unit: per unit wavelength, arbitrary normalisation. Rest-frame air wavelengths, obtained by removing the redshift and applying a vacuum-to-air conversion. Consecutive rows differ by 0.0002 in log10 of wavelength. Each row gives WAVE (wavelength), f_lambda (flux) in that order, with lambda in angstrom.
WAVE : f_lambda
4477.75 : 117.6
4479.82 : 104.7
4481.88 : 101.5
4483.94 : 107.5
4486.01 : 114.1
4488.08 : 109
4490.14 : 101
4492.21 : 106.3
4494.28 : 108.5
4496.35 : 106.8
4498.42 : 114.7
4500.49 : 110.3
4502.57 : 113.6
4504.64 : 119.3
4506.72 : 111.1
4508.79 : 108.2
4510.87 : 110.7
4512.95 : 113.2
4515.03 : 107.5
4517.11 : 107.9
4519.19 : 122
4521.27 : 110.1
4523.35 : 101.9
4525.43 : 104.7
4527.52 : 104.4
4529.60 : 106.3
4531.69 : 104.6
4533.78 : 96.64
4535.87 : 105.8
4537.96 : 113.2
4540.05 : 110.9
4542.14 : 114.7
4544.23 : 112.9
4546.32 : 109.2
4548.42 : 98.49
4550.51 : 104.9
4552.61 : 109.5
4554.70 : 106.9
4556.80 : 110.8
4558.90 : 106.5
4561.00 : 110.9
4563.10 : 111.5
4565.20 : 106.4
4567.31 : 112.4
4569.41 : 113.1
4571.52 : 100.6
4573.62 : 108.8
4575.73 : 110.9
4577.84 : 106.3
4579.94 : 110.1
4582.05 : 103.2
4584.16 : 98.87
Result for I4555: 106.9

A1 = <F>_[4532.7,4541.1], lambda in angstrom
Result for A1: 107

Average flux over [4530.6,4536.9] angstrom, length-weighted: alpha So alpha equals 102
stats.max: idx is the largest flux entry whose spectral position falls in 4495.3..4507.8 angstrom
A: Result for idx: 119.3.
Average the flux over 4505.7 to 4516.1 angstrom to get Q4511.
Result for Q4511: 110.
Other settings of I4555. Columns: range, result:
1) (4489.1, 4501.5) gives 101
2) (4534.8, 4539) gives 105.8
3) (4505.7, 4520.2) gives 107.5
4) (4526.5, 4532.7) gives 104.4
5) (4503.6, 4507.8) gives 111.1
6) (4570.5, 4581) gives 100.6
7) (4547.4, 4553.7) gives 98.49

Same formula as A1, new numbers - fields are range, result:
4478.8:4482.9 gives 103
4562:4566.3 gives 109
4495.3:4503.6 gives 111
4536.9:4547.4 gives 112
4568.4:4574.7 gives 107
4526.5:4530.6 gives 105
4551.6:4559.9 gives 108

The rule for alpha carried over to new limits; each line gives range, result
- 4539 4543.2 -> 113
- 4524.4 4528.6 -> 105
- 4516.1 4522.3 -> 113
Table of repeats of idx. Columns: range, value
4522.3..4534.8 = 106.3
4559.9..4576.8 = 113.1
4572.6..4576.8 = 110.9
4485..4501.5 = 114.7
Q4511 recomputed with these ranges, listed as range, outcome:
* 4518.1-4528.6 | 109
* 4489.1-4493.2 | 104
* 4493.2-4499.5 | 110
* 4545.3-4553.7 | 106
